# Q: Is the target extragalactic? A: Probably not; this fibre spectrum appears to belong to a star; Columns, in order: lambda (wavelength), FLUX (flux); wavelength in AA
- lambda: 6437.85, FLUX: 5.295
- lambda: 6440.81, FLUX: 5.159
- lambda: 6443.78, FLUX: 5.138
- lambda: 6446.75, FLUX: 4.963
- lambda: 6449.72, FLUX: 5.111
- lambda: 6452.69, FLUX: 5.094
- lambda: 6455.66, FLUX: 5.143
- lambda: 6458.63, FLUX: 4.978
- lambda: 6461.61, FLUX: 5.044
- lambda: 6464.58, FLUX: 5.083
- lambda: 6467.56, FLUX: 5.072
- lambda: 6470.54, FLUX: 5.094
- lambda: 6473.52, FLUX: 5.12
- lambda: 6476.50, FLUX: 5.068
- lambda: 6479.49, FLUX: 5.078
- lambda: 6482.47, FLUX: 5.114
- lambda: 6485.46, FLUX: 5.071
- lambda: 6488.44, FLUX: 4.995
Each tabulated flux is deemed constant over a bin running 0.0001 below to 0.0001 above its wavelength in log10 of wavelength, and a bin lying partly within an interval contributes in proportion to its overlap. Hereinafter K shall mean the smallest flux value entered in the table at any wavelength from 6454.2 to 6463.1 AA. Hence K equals 4.978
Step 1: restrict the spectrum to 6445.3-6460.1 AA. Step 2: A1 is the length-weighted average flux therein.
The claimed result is 5.06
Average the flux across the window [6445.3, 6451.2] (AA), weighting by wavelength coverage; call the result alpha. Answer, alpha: 5.04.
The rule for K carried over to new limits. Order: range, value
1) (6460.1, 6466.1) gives 5.044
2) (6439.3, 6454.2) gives 4.963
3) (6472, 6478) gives 5.068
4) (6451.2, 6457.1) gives 5.094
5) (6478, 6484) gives 5.078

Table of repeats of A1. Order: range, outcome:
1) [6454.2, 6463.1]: 5.06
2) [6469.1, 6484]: 5.09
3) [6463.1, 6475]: 5.09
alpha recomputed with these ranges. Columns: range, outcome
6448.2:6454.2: 5.1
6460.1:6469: 5.07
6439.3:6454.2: 5.09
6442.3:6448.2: 5.05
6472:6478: 5.09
